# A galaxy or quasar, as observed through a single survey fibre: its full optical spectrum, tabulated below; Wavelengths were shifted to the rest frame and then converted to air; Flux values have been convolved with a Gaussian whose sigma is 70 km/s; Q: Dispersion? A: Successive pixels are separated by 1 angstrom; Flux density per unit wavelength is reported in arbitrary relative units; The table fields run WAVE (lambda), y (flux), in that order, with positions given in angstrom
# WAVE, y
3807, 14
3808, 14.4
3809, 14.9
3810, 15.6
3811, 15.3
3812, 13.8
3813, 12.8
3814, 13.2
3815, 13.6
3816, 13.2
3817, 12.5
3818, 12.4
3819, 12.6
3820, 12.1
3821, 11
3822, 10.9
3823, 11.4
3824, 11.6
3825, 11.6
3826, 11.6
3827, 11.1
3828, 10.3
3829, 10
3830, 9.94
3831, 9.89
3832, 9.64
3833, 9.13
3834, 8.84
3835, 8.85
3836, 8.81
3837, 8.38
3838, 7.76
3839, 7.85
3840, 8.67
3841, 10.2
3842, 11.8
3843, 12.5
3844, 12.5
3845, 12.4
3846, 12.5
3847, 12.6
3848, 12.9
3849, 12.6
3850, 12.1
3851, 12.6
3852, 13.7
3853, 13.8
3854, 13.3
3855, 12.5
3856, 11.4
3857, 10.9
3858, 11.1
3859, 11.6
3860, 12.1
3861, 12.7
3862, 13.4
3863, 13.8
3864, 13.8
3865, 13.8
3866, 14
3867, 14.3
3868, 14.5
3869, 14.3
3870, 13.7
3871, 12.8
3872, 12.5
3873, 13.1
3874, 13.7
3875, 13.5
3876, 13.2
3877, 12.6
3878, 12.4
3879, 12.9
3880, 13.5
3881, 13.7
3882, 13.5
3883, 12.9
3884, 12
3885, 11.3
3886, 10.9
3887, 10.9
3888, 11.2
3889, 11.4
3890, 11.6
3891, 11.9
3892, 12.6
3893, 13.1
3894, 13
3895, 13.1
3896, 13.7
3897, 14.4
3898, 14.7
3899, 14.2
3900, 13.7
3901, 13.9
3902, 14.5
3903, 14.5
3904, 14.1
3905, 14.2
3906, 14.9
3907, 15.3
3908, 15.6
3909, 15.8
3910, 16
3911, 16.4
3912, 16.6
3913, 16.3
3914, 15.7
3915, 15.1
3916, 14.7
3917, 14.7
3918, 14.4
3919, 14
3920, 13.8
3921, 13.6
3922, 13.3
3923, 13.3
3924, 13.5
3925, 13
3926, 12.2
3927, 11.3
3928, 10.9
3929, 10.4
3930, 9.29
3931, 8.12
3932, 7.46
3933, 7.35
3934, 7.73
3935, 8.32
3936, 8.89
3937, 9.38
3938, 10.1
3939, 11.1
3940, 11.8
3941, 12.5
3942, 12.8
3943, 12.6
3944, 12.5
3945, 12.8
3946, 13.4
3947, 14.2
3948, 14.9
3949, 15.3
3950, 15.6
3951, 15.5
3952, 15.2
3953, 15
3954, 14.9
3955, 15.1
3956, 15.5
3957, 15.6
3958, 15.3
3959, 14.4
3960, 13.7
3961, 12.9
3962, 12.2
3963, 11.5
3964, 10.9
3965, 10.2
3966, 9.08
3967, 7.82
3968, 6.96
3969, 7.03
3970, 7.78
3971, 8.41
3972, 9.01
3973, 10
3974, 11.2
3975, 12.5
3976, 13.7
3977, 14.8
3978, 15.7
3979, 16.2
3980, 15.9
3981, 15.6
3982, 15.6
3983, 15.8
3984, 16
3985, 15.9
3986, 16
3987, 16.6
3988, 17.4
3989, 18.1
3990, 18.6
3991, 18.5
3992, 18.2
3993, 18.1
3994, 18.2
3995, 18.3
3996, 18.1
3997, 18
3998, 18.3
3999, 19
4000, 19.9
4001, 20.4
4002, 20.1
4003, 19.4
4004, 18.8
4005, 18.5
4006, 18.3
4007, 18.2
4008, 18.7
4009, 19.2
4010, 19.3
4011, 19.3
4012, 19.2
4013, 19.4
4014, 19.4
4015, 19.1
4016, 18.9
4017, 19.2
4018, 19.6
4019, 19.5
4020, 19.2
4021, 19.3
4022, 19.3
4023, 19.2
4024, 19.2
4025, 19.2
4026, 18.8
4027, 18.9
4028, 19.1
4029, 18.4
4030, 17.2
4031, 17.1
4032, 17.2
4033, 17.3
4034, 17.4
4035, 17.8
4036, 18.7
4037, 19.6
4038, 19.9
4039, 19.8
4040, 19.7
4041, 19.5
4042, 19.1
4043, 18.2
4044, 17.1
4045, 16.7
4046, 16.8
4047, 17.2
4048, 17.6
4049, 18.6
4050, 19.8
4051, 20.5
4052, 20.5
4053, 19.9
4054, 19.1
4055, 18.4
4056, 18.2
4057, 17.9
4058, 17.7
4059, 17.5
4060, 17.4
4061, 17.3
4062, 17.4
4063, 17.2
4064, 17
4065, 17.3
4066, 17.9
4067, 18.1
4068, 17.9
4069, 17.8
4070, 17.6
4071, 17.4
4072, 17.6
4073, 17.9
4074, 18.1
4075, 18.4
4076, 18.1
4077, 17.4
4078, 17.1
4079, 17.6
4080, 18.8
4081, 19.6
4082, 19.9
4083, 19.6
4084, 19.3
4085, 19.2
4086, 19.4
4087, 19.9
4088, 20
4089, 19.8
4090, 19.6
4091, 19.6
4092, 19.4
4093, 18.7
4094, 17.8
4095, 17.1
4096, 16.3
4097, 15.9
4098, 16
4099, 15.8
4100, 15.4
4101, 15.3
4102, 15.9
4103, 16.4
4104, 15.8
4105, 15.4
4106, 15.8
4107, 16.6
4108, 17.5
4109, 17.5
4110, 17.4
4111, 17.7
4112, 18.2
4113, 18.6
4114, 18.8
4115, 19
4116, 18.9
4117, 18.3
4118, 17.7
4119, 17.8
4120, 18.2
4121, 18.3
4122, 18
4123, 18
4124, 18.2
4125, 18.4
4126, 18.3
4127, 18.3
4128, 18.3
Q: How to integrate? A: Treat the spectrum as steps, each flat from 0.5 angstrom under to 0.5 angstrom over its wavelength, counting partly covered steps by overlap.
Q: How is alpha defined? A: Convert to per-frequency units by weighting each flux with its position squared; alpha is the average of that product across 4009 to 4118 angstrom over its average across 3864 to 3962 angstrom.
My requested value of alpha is 1.49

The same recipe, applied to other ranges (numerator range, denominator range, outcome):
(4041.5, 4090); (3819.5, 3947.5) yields 1.63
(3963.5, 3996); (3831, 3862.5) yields 1.33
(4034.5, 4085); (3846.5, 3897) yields 1.58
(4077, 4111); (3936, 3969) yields 1.50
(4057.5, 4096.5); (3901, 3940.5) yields 1.55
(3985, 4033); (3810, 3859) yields 1.77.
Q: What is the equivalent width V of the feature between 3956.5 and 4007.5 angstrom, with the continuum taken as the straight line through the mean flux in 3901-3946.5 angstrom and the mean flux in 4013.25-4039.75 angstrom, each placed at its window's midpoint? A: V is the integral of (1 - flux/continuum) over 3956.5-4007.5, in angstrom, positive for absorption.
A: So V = 4.0 angstrom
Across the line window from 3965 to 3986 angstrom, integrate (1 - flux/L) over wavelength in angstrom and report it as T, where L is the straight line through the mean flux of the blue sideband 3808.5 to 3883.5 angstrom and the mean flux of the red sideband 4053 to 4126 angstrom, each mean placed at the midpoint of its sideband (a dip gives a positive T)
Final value 4.1 angstrom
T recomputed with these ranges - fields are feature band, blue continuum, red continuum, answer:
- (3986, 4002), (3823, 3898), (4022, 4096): -2.0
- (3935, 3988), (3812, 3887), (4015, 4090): 9.0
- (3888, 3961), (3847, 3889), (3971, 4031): 7.5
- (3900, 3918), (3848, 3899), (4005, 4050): -1.2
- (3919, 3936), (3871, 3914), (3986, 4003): 4.8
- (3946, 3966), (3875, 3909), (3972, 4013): 2.2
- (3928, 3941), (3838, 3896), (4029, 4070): 4.7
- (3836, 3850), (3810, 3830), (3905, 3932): 1.8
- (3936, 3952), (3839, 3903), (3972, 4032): 2.7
